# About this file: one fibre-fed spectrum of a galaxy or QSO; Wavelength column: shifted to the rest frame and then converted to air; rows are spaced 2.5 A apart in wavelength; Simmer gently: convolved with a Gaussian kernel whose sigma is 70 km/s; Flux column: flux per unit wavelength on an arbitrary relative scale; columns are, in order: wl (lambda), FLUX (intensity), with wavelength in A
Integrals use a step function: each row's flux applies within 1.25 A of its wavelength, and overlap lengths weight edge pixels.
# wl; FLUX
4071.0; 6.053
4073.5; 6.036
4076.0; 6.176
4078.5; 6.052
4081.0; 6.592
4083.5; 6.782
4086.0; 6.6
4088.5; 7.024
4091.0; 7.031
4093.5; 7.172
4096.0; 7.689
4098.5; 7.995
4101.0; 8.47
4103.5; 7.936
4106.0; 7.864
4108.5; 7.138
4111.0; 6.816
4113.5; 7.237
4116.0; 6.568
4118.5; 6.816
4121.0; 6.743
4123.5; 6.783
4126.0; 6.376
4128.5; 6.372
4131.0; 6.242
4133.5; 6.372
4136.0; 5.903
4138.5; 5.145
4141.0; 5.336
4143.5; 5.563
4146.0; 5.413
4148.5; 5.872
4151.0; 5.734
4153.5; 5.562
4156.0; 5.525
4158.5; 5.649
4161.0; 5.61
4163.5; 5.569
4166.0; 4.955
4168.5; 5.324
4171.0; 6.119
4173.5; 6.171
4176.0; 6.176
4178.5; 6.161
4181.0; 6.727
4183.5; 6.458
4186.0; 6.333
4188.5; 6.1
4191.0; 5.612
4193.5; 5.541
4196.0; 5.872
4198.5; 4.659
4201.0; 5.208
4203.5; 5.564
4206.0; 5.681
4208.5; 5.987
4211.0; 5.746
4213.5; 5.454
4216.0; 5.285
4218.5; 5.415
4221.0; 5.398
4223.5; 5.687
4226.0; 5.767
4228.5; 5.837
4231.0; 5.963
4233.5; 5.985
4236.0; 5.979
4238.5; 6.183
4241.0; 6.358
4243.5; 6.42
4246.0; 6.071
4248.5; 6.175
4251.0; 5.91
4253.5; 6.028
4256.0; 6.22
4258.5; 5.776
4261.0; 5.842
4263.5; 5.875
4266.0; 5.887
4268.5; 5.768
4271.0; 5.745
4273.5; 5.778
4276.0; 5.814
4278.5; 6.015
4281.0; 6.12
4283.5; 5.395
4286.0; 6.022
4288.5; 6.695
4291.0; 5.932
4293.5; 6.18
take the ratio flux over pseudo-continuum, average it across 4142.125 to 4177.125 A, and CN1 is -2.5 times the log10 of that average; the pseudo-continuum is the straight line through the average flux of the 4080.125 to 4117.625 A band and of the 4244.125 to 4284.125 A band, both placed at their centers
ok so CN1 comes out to 0.19 mag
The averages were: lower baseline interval 7.26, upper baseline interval 5.92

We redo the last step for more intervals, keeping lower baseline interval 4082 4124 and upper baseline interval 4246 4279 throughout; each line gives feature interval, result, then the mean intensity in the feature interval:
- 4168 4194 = 0.082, 6.1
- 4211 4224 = 0.152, 5.46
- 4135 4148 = 0.249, 5.49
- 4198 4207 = 0.202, 5.32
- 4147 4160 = 0.200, 5.66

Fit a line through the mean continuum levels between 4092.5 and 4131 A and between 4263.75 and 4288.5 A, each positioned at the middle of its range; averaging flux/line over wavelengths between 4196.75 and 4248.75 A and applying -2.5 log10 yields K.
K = 0.10 mag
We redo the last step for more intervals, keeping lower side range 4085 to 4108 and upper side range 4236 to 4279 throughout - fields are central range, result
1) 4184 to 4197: 0.123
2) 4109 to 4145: 0.149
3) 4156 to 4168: 0.258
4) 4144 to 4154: 0.238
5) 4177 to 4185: 0.047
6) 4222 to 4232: 0.087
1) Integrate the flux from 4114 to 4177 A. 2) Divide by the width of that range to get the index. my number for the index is 5.93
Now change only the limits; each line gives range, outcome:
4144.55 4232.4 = 5.72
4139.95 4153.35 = 5.59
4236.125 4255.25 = 6.15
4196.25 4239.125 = 5.63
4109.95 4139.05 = 6.48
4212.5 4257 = 5.9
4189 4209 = 5.52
